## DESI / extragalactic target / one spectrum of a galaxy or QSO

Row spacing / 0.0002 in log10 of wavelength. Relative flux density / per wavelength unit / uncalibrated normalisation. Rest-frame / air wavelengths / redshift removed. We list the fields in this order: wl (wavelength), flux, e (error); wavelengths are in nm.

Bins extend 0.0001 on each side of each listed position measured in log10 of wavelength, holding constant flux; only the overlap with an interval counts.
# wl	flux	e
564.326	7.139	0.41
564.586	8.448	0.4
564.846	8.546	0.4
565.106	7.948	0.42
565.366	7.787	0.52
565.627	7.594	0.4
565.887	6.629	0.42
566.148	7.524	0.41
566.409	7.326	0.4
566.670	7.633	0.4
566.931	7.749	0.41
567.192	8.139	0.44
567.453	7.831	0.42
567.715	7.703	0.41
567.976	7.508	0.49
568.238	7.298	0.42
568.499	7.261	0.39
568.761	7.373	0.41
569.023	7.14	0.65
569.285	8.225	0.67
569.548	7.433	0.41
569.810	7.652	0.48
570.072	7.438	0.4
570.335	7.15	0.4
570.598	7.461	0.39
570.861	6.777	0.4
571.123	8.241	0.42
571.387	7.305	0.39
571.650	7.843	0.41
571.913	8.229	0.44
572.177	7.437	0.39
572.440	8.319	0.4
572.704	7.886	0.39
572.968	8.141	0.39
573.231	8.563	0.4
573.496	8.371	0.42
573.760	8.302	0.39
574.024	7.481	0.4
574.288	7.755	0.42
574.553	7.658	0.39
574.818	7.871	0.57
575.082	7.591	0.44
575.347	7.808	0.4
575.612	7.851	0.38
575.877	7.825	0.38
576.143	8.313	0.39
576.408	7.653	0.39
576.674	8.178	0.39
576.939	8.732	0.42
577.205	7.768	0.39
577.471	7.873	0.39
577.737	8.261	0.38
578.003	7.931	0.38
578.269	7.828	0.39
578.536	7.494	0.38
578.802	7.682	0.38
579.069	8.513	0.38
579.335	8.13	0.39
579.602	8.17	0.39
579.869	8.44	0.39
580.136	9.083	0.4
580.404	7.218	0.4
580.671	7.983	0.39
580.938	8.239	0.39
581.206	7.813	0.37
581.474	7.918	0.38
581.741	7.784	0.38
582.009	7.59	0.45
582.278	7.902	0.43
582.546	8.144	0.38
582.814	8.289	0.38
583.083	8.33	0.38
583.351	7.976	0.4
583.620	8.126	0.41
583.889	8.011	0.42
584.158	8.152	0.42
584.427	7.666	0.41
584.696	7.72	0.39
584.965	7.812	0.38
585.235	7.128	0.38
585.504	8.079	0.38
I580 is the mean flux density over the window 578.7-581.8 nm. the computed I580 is 8.09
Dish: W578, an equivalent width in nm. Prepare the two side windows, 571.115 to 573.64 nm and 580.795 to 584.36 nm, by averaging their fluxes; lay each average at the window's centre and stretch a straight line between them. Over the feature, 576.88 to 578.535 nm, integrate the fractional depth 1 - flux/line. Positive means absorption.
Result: 0.01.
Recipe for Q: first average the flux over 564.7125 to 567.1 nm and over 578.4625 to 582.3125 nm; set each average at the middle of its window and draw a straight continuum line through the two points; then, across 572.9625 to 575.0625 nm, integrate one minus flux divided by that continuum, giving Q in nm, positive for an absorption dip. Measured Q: -0.04 nm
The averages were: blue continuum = 7.65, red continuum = 8.01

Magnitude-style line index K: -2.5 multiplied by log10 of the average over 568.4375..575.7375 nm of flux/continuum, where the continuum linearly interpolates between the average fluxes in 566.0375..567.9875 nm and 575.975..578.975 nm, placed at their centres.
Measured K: 0.01 mag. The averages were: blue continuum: 7.69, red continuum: 7.98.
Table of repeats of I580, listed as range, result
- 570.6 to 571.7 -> 7.51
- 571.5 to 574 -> 8.09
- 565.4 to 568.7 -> 7.52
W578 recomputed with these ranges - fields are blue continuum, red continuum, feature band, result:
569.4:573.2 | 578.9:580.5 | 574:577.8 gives 0.045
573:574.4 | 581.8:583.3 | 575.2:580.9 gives 0.023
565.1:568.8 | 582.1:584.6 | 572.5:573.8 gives -0.087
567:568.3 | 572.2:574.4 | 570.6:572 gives 0.054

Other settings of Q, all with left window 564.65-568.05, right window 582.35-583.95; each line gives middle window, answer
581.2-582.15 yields 0.04 nm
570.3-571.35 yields 0.05 nm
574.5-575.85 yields 0.03 nm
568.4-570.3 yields 0.07 nm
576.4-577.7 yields -0.02 nm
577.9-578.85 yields 0.03 nm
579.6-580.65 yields -0.02 nm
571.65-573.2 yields -0.03 nm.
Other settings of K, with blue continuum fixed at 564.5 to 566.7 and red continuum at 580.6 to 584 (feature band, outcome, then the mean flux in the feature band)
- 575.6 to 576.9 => -0.02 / 8.03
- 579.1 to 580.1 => -0.05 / 8.36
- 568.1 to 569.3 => 0.05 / 7.39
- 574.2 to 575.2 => 0.02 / 7.72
